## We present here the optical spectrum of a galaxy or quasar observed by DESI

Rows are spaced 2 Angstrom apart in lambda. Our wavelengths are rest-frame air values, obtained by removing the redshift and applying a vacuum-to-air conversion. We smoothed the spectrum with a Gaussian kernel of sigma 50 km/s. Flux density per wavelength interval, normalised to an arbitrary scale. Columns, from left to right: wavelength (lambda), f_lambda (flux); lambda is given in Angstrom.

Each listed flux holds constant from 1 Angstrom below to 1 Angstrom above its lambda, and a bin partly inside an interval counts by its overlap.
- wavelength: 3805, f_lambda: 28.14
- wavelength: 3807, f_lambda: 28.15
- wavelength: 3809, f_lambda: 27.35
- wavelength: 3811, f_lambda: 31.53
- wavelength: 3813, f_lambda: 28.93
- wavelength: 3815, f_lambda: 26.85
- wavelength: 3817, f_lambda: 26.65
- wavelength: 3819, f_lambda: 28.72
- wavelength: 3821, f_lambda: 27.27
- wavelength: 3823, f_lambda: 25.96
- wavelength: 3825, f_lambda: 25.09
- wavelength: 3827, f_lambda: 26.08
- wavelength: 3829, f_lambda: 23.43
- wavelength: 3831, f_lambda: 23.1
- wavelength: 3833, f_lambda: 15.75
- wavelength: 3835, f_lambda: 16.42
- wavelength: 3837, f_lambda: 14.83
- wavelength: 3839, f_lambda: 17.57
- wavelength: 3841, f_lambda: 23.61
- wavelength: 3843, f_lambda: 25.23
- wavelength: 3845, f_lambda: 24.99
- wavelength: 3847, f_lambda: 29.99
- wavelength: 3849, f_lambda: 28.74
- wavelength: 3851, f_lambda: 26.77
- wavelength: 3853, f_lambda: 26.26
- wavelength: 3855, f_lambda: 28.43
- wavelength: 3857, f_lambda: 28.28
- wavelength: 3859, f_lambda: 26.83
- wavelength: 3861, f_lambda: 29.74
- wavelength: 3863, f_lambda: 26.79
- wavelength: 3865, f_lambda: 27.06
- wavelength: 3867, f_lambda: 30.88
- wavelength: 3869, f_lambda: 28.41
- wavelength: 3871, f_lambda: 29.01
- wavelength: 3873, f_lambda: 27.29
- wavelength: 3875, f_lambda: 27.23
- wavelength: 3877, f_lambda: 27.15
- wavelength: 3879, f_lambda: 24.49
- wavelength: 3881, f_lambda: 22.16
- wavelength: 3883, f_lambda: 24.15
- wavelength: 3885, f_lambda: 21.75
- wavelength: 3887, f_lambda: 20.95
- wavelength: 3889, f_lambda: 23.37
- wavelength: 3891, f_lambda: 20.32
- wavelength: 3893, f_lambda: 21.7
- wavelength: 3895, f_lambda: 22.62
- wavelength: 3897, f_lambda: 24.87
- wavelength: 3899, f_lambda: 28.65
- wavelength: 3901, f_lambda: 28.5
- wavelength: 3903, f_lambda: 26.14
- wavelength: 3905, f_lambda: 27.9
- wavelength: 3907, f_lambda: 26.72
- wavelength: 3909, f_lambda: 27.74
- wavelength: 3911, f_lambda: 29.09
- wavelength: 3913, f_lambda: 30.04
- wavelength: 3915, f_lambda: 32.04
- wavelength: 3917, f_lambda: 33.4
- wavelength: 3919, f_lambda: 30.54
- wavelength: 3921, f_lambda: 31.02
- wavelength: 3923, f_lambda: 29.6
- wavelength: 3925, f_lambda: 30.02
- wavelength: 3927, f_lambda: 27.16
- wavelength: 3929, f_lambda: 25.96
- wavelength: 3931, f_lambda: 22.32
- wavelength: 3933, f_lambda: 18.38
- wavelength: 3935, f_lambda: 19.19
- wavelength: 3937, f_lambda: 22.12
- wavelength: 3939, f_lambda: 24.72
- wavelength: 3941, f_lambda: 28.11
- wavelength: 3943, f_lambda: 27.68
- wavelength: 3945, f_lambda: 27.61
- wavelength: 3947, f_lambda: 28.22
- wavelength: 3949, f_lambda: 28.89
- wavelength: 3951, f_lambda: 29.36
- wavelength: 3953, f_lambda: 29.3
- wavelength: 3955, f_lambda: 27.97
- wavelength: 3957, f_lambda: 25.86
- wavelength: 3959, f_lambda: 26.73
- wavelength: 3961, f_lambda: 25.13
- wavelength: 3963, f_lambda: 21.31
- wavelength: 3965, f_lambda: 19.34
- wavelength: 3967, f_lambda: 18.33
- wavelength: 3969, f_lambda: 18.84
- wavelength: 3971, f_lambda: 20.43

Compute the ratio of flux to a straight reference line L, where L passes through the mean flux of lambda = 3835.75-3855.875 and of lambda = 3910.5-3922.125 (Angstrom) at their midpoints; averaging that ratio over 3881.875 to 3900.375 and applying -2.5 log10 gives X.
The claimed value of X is 0.23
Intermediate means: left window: 24.5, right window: 31.1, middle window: 23.3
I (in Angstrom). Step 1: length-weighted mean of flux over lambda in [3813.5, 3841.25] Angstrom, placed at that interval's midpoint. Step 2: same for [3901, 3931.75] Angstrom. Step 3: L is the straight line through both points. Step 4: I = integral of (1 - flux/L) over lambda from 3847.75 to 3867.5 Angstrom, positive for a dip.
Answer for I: -2.3 Angstrom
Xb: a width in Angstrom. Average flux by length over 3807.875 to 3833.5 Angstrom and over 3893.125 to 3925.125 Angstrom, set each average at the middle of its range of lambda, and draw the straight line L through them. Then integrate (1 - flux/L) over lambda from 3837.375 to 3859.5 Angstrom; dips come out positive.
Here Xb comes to 0.93 Angstrom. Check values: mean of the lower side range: 26.1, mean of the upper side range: 28.5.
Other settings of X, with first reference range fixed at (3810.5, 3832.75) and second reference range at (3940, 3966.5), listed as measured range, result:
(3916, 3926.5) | -0.166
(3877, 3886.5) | 0.125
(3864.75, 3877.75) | -0.077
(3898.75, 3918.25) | -0.106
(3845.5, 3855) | -0.063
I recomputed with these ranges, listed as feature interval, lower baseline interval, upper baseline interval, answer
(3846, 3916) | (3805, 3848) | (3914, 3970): -3.6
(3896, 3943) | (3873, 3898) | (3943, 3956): -1.9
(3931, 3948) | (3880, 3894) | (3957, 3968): -1.5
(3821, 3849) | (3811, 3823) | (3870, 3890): 4.3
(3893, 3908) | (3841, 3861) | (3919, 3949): 0.2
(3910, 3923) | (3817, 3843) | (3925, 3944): -3.8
